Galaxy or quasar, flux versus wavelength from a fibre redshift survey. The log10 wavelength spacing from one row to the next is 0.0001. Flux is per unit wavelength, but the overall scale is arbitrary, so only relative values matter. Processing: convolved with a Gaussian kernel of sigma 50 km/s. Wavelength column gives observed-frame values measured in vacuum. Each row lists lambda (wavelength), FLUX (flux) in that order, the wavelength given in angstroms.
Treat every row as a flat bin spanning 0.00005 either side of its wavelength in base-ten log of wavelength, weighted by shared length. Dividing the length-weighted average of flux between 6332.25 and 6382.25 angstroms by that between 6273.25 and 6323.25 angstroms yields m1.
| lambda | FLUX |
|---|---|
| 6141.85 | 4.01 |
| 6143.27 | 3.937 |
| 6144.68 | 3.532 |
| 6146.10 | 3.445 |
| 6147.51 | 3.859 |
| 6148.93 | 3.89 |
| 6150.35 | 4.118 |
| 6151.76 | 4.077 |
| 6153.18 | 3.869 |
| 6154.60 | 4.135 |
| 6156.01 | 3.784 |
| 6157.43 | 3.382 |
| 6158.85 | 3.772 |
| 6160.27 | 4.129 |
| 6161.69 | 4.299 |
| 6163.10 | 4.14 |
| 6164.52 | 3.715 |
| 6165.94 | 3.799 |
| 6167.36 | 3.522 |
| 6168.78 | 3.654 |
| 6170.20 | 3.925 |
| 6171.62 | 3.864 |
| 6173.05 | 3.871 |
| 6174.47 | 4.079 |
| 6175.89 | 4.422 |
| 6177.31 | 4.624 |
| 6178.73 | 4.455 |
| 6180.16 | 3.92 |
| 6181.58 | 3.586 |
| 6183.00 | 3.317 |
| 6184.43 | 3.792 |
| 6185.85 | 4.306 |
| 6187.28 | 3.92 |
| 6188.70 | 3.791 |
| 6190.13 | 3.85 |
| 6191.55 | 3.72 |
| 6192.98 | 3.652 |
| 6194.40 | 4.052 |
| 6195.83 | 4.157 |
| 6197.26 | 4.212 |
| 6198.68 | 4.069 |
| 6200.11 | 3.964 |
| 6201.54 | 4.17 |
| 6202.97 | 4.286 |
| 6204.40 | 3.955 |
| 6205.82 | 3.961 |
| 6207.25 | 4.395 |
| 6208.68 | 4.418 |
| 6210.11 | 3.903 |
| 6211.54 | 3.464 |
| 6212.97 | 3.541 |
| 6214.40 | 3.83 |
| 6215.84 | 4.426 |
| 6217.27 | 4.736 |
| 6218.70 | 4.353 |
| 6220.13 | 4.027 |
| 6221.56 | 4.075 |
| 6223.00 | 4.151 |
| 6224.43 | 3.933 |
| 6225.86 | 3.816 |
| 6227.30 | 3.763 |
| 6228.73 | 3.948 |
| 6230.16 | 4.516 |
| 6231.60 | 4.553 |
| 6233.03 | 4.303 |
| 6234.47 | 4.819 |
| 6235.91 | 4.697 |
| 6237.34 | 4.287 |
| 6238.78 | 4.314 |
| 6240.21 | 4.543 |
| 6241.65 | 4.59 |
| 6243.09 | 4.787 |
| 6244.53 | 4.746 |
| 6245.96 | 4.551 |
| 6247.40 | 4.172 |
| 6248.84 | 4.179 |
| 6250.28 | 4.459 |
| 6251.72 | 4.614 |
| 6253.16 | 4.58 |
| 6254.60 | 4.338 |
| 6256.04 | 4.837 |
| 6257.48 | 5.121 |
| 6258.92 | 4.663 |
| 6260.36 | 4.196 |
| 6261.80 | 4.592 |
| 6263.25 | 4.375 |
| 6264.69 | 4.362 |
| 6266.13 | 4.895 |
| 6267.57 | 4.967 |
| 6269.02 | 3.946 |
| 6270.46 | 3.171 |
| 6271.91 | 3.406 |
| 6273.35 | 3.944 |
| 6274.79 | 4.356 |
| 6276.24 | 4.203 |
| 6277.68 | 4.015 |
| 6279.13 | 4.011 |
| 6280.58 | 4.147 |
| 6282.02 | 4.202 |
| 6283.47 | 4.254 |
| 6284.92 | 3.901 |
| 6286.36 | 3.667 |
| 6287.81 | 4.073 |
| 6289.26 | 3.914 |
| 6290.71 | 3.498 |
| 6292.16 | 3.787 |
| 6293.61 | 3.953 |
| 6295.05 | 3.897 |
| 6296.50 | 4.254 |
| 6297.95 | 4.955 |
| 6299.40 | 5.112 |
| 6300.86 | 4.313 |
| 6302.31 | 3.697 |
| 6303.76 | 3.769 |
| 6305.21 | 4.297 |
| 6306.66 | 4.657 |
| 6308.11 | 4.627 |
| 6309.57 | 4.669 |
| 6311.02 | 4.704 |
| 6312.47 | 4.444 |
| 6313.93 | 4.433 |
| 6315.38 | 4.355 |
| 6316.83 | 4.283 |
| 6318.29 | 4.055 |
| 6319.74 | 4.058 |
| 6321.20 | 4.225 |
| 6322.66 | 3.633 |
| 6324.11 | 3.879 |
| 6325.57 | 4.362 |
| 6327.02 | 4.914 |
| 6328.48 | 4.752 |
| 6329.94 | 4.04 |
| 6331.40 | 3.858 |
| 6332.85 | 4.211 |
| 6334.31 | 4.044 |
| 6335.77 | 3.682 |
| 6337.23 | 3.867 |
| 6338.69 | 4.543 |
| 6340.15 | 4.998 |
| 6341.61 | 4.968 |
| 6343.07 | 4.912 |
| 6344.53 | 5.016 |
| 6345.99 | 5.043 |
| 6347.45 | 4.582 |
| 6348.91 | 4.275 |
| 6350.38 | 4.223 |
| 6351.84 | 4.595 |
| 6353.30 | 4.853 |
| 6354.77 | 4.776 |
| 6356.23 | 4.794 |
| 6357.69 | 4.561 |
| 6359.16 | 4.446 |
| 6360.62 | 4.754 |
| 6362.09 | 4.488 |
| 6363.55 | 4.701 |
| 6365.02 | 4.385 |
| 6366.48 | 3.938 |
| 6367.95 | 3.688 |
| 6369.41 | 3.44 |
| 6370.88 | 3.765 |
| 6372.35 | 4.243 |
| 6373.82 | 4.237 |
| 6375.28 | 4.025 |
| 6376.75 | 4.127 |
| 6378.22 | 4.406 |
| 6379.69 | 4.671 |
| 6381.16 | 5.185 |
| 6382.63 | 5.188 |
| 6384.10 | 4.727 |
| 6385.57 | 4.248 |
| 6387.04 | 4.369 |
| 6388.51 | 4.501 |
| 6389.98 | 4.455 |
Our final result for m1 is 1.06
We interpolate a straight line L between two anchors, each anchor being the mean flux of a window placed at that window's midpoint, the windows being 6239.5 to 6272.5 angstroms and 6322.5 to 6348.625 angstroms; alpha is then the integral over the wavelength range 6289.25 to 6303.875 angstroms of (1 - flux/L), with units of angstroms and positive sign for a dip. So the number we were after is 1.00 angstroms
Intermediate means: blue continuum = 4.44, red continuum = 4.42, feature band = 4.13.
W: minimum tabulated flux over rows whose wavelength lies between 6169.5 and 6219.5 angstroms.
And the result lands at 3.317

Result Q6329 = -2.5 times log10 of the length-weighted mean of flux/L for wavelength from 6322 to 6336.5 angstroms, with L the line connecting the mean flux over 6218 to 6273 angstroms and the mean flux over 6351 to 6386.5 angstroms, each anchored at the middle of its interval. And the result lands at 0.07 mag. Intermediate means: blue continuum 4.36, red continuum 4.43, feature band 4.14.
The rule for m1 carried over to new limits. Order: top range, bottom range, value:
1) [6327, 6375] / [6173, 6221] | 1.09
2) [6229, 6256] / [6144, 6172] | 1.17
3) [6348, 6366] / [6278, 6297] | 1.15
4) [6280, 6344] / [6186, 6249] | 1.02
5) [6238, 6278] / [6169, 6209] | 1.09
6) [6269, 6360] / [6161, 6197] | 1.08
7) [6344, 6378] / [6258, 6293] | 1.07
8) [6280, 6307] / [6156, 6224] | 1.03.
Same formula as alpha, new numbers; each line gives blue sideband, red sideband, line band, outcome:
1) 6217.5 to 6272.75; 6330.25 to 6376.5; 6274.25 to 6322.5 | 1.89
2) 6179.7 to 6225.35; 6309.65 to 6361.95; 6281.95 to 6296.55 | 1.24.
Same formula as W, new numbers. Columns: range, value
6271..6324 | 3.406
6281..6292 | 3.498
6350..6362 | 4.223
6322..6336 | 3.633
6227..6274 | 3.171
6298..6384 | 3.44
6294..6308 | 3.697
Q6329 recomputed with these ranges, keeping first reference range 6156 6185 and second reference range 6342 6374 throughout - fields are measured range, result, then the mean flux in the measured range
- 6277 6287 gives 0.05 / 4.03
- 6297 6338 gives 0.01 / 4.28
